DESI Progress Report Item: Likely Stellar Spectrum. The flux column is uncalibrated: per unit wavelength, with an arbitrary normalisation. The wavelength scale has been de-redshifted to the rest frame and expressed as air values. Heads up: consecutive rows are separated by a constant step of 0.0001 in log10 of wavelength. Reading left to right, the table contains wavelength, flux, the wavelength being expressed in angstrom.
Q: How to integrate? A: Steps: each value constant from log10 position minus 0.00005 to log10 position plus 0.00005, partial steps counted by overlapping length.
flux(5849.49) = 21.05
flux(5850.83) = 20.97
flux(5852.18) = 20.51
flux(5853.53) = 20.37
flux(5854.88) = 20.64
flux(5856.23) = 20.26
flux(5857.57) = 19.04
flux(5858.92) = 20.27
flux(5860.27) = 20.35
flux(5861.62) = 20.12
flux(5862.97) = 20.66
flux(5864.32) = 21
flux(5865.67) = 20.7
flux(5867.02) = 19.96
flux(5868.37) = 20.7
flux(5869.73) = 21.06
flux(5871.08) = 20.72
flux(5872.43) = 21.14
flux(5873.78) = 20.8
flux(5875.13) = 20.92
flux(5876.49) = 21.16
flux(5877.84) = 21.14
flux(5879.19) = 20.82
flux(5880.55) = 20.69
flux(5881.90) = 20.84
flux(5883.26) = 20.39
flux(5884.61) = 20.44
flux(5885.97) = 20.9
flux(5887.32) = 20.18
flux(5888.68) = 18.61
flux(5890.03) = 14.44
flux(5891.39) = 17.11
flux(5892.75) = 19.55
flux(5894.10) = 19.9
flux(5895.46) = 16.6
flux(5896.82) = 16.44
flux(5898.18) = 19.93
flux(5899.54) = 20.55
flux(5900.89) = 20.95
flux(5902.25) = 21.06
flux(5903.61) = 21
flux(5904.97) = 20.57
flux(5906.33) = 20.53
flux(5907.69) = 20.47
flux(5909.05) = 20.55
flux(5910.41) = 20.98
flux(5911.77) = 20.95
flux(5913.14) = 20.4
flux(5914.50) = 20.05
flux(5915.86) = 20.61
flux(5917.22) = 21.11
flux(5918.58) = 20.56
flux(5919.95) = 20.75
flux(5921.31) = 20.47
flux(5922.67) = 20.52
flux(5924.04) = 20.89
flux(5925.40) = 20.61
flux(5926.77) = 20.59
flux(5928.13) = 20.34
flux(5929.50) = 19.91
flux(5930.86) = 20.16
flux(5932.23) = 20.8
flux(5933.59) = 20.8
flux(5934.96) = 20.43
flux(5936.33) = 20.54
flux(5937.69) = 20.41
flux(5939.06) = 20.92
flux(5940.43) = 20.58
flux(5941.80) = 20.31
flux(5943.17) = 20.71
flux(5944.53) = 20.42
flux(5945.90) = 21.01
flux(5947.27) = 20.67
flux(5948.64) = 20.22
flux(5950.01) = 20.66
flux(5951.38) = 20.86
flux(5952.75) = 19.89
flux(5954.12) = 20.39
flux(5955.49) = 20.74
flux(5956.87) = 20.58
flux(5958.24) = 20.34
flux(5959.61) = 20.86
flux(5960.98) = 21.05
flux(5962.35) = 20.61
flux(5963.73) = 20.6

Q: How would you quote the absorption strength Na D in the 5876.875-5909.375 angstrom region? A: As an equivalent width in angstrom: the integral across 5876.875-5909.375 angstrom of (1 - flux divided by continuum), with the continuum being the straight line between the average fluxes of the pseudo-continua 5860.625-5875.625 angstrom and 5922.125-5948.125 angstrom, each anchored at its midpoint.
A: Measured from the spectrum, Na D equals 1.4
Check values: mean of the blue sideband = 20.7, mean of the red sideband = 20.6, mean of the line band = 19.7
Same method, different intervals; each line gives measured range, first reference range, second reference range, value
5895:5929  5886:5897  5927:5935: -1.8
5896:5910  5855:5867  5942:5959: 0.2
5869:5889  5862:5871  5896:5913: -0.1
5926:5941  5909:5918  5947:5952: 0.1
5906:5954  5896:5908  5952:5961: -0.6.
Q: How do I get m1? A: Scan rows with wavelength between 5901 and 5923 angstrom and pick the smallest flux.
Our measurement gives 20.05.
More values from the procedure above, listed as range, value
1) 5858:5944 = 14.44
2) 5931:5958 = 19.89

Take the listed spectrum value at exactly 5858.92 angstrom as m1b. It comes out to 20.27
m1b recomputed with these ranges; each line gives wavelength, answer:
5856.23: 20.26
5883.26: 20.39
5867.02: 19.96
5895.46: 16.6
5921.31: 20.47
